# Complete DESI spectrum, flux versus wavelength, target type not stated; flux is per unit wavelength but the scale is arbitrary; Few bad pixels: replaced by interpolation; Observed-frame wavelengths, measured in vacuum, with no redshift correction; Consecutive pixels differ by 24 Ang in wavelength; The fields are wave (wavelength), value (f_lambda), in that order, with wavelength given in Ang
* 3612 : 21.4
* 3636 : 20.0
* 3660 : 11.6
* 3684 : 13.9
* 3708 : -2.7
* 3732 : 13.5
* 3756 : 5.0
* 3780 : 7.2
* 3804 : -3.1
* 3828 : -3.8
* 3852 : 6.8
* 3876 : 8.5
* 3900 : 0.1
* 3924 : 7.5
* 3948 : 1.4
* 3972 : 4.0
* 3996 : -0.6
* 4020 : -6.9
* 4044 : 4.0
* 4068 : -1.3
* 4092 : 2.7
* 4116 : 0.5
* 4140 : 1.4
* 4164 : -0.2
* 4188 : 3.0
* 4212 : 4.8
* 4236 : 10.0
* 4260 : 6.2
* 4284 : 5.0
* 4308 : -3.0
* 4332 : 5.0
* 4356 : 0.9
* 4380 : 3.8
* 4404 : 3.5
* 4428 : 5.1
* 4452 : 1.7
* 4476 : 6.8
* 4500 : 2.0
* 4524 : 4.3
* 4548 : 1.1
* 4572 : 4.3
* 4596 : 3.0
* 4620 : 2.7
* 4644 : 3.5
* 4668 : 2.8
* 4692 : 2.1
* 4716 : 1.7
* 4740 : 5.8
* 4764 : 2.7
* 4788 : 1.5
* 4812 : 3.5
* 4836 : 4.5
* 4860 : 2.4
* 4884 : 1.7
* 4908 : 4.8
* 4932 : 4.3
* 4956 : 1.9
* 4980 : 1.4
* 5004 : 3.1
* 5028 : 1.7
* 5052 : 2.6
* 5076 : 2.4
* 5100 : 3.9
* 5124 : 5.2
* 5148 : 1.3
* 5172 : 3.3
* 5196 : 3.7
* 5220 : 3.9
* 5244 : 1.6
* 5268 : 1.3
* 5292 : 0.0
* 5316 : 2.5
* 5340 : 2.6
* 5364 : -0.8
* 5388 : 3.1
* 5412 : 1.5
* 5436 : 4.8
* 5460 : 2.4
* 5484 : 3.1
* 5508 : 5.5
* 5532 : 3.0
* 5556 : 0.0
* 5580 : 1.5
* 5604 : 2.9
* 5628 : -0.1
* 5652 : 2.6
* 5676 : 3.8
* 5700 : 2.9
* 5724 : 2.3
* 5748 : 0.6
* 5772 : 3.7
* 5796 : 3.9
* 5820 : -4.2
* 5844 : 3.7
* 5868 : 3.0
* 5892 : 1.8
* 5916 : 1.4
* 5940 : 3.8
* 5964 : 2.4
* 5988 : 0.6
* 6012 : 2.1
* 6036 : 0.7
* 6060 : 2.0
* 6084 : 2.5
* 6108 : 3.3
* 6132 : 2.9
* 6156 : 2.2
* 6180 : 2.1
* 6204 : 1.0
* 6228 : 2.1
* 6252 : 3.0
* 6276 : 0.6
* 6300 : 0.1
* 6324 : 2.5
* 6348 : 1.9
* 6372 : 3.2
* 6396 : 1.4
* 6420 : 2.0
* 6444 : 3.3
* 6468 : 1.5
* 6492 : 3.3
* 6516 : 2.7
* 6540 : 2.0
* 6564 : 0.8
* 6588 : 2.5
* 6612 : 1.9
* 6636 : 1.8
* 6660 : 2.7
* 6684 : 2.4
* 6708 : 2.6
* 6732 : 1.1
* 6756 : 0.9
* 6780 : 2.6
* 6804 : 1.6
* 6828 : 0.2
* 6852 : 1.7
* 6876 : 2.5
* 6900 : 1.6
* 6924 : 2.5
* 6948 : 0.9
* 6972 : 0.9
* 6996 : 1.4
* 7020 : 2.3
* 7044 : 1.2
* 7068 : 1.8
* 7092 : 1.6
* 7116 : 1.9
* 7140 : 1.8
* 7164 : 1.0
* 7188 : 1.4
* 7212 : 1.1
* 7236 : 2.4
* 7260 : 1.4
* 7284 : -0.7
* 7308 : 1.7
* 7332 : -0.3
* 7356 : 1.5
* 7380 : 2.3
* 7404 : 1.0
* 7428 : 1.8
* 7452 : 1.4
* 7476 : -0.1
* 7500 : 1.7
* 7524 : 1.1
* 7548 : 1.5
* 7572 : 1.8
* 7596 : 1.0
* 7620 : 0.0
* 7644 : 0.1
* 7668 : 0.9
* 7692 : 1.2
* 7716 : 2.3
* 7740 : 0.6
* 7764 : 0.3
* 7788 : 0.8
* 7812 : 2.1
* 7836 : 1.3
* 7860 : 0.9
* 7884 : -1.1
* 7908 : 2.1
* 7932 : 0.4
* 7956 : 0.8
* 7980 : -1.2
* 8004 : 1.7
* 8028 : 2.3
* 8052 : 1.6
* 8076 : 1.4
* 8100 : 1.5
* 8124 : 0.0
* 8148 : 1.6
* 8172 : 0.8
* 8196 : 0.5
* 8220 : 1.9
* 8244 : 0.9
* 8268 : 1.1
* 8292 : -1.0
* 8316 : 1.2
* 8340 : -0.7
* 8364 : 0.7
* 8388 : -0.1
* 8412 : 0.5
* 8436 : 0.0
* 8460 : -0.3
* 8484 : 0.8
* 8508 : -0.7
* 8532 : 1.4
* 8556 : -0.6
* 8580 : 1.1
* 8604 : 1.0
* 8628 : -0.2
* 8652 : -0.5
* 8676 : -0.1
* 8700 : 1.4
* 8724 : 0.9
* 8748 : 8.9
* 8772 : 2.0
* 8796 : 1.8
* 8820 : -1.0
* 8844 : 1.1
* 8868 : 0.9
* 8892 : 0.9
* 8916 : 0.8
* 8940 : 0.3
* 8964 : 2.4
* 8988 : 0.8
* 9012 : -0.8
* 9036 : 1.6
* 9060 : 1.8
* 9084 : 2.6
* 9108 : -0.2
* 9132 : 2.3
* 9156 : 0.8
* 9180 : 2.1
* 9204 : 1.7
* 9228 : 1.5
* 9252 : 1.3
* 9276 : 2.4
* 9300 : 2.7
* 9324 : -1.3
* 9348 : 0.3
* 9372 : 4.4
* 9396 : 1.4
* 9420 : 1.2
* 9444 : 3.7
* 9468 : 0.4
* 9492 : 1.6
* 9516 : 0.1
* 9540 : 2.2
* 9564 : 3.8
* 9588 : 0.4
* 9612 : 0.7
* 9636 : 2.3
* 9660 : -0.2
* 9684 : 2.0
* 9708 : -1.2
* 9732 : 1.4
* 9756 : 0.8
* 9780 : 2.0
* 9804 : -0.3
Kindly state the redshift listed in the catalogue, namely 1.345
